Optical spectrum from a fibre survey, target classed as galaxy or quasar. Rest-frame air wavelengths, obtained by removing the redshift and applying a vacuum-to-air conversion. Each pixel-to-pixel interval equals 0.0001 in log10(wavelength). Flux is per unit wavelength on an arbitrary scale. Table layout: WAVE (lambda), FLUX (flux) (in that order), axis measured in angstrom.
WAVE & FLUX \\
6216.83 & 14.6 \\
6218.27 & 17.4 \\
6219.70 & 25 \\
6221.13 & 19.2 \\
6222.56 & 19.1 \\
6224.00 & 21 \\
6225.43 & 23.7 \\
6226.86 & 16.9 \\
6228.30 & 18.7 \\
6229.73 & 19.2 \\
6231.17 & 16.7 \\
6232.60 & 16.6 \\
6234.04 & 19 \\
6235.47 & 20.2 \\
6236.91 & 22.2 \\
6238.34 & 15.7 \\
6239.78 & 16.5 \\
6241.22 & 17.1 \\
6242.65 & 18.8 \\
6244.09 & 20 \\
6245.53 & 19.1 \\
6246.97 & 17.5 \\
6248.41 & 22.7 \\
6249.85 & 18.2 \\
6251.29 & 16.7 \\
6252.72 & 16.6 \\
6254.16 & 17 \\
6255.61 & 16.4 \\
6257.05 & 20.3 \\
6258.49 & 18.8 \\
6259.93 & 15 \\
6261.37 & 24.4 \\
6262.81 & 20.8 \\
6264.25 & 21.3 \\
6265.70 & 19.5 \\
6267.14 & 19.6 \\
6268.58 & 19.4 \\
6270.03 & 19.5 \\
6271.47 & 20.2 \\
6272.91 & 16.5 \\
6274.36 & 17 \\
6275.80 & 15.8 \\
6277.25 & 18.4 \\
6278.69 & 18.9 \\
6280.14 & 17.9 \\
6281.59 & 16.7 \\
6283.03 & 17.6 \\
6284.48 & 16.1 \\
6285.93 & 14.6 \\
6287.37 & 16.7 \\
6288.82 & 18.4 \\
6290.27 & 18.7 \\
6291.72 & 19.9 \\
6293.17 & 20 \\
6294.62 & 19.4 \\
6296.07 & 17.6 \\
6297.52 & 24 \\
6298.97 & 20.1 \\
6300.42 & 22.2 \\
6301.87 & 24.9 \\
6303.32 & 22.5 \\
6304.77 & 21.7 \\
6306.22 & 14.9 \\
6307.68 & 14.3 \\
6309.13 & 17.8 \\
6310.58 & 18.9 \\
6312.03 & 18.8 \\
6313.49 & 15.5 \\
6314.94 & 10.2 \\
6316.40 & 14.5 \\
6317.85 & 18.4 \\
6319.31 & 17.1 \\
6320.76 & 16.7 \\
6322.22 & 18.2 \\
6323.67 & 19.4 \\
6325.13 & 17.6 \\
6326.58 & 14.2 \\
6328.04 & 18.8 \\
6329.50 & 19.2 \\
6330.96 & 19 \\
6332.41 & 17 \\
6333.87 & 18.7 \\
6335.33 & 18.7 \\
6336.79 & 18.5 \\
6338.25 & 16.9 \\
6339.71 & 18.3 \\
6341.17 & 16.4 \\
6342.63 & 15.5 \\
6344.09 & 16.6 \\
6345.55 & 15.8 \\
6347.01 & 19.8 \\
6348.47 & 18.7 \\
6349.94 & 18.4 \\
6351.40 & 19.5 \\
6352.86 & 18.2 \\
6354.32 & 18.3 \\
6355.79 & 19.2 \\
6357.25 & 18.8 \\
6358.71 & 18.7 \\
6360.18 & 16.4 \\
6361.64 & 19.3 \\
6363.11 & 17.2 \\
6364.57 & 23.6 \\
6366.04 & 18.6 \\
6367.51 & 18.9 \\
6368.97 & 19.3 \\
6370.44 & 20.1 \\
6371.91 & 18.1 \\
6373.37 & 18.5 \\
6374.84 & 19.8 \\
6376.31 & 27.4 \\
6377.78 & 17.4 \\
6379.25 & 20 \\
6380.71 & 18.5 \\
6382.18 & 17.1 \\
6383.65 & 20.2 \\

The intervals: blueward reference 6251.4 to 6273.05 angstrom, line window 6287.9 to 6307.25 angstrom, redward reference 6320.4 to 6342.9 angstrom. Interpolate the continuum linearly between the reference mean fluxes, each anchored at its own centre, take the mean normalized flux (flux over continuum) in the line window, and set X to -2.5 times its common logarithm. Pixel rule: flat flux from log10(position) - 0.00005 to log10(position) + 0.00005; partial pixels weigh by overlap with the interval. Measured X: -0.10 mag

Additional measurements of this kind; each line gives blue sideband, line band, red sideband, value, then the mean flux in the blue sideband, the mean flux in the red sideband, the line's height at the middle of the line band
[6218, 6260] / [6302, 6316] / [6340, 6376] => 0.07 mag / 18.8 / 18.6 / 18.7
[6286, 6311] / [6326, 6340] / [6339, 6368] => 0.05 mag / 19.4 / 18.3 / 18.7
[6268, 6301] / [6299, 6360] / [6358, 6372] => 0.05 mag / 18.5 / 19.1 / 18.8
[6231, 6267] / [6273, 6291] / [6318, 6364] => 0.08 mag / 18.7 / 17.9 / 18.4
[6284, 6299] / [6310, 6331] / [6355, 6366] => 0.11 mag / 18.7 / 19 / 18.8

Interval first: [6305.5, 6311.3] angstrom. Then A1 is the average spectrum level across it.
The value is 16.5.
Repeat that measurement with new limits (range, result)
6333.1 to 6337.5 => 18.6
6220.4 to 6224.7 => 19.8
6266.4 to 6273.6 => 19.1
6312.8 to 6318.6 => 14.6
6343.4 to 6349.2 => 17.7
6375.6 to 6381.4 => 20.8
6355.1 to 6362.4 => 18.5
